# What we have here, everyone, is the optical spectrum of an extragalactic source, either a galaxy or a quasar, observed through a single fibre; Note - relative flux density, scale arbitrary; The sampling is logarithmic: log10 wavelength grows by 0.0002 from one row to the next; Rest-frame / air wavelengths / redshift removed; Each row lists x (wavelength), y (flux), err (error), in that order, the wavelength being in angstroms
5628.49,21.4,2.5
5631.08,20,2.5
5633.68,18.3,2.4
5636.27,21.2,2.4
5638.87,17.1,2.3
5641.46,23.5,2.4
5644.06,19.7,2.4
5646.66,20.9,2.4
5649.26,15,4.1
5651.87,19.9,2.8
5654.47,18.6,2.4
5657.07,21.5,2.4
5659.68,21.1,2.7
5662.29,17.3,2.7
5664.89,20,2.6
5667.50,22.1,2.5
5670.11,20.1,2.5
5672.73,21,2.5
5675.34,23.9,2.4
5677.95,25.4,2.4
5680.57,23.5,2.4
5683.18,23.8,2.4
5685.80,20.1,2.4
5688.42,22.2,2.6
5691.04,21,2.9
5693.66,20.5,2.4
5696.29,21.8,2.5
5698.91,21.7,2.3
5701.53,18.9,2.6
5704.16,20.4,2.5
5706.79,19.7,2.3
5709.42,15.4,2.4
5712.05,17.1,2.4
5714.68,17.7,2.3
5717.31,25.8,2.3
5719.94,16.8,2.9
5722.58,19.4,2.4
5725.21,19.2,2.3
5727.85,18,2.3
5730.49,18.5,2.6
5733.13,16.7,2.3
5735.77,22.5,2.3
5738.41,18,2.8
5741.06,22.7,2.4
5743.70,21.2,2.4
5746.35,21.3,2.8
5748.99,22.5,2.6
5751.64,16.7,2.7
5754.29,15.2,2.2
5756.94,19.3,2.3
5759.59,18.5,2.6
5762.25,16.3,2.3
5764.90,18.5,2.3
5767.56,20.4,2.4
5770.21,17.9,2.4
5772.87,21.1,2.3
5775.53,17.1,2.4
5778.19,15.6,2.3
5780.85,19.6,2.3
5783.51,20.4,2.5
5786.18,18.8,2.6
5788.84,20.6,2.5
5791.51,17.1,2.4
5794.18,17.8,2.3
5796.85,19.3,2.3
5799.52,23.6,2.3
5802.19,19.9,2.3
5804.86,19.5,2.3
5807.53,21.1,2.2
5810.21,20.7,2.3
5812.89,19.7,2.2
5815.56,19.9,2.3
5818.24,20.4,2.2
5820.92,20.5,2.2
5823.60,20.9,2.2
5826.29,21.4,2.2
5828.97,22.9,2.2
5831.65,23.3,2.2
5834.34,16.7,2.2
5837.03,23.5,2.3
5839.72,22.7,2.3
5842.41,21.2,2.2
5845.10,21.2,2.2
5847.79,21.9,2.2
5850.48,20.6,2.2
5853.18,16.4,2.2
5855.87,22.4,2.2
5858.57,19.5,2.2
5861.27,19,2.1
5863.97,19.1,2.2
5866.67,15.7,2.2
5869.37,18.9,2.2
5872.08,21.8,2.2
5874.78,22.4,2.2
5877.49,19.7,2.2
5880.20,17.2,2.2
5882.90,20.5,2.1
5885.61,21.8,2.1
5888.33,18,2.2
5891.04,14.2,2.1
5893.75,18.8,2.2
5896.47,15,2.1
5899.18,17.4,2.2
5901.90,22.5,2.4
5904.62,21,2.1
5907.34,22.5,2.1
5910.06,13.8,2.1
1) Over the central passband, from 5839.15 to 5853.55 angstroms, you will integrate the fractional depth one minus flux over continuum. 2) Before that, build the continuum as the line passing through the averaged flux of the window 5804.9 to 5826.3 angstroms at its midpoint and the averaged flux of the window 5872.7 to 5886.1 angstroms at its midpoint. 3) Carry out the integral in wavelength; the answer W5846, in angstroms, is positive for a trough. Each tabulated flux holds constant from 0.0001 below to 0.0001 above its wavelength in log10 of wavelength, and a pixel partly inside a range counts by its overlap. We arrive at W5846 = -0.3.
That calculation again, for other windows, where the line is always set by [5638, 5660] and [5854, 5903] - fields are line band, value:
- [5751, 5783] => 2.1 angstroms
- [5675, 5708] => -3.6 angstroms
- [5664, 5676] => -1.0 angstroms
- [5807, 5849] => -4.2 angstroms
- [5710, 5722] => 0.2 angstroms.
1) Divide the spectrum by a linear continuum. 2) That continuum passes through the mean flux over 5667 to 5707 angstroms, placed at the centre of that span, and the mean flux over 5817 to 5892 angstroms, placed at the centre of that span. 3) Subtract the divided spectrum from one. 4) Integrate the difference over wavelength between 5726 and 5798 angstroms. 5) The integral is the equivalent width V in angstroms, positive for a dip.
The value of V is 7.02 angstroms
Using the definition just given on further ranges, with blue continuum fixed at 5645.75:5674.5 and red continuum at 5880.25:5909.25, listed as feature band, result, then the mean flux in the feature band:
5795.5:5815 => -1.22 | 20.5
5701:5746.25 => 0.55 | 19.4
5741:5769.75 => 0.52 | 19.1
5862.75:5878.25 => -0.43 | 19.6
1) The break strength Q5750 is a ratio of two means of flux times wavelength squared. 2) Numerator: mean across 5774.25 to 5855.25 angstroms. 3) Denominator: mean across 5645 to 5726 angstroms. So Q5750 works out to 1.04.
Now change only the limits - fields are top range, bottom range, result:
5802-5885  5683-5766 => 1.09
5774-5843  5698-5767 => 1.08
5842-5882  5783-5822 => 1.01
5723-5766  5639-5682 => 0.95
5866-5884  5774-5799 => 1.08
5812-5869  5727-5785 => 1.11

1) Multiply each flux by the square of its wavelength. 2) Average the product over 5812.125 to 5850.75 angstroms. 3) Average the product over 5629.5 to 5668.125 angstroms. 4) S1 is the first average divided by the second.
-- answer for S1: 1.1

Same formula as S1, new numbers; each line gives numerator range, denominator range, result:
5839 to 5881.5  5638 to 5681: 1.04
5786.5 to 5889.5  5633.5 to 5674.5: 1.08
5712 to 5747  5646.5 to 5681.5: 0.97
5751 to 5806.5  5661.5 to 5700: 0.90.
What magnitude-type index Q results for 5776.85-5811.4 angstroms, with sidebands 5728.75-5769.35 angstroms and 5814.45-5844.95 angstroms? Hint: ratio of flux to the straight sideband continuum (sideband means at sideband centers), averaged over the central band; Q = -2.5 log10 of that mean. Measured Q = 0.044 mag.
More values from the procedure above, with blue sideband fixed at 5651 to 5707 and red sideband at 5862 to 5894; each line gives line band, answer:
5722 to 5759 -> 0.06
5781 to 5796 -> 0.05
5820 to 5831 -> -0.11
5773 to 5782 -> 0.13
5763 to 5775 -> 0.06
